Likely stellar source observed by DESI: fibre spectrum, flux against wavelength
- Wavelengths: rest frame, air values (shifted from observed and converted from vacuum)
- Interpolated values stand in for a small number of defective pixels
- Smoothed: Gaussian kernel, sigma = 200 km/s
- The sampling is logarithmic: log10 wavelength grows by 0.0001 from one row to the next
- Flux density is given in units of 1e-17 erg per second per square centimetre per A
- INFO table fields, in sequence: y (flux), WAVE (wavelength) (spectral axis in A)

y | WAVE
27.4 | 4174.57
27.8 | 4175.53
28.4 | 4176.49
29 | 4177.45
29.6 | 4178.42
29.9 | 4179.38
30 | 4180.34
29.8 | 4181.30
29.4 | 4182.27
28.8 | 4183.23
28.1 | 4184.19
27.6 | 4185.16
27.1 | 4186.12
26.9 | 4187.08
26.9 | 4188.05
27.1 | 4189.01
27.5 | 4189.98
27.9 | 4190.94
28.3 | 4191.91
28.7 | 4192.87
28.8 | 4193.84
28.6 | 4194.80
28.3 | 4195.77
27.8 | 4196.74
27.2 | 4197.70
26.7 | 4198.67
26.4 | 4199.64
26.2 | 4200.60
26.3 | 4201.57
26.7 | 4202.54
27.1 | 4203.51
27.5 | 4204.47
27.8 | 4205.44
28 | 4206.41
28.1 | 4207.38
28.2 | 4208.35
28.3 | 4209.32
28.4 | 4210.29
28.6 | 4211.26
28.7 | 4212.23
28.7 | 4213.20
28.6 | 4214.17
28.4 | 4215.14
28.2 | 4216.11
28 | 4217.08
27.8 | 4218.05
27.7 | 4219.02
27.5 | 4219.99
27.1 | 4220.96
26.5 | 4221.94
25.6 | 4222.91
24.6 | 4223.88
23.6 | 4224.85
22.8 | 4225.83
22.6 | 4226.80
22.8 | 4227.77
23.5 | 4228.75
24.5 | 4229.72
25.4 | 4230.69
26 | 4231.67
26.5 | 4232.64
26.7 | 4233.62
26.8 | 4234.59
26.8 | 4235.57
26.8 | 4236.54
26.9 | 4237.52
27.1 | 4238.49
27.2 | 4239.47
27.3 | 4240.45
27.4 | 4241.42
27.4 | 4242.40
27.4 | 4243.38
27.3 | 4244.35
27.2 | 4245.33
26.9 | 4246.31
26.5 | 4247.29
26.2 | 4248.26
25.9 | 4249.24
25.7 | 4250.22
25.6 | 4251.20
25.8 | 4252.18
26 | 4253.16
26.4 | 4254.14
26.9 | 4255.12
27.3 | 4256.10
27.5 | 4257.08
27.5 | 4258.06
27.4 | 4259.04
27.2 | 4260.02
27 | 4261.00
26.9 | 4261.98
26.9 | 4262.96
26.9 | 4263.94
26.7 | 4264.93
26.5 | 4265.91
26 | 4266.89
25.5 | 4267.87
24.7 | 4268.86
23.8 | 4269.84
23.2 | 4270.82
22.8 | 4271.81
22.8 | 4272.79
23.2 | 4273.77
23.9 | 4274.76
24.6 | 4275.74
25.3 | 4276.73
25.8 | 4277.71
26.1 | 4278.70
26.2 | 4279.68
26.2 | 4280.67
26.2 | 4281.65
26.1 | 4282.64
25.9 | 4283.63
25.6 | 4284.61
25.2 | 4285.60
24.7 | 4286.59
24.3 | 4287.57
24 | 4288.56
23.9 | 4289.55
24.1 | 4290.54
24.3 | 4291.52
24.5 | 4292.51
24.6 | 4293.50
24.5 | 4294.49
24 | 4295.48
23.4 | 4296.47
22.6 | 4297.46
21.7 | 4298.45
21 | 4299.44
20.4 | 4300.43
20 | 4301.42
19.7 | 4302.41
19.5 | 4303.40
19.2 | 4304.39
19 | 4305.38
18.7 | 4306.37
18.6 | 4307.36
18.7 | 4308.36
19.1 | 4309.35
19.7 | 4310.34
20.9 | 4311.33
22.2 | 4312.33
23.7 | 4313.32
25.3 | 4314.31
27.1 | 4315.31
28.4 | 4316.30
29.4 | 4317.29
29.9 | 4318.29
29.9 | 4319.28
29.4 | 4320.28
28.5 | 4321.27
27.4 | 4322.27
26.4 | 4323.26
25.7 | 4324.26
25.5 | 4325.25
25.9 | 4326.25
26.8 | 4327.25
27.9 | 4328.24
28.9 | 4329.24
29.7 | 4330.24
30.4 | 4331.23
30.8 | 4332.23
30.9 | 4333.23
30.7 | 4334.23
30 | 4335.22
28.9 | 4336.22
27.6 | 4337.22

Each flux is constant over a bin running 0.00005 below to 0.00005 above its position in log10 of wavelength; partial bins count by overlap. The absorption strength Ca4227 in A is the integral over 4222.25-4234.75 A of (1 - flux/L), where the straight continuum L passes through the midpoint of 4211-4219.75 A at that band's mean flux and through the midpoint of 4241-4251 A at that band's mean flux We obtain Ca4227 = 1.3 A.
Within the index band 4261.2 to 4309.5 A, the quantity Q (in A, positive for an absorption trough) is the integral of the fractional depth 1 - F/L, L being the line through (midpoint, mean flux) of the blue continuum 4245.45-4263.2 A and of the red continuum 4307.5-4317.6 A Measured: 2.3 A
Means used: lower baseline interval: 26.7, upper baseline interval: 23.2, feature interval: 23.7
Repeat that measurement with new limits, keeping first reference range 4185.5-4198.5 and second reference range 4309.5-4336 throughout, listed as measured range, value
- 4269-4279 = 1.2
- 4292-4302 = 1.7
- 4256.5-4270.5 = 0.5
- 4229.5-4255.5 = 1.0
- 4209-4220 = -0.2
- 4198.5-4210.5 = 0.2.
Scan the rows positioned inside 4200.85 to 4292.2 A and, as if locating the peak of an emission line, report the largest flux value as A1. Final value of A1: 28.7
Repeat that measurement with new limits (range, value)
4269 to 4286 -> 26.2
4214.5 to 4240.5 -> 28.4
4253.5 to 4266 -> 27.5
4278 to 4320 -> 29.9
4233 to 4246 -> 27.4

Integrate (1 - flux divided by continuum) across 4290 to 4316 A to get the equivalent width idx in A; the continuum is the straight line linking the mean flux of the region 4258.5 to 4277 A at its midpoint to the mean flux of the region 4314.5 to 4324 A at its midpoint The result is 5.2 A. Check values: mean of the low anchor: 25.3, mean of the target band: 21.8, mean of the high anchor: 28.3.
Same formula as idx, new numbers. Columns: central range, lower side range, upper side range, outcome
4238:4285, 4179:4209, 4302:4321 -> -1.7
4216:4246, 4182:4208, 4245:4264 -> 0.9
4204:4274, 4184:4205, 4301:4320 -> -2.3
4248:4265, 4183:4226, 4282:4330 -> -0.6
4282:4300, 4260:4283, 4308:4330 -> 1.0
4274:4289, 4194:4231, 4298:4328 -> -0.4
